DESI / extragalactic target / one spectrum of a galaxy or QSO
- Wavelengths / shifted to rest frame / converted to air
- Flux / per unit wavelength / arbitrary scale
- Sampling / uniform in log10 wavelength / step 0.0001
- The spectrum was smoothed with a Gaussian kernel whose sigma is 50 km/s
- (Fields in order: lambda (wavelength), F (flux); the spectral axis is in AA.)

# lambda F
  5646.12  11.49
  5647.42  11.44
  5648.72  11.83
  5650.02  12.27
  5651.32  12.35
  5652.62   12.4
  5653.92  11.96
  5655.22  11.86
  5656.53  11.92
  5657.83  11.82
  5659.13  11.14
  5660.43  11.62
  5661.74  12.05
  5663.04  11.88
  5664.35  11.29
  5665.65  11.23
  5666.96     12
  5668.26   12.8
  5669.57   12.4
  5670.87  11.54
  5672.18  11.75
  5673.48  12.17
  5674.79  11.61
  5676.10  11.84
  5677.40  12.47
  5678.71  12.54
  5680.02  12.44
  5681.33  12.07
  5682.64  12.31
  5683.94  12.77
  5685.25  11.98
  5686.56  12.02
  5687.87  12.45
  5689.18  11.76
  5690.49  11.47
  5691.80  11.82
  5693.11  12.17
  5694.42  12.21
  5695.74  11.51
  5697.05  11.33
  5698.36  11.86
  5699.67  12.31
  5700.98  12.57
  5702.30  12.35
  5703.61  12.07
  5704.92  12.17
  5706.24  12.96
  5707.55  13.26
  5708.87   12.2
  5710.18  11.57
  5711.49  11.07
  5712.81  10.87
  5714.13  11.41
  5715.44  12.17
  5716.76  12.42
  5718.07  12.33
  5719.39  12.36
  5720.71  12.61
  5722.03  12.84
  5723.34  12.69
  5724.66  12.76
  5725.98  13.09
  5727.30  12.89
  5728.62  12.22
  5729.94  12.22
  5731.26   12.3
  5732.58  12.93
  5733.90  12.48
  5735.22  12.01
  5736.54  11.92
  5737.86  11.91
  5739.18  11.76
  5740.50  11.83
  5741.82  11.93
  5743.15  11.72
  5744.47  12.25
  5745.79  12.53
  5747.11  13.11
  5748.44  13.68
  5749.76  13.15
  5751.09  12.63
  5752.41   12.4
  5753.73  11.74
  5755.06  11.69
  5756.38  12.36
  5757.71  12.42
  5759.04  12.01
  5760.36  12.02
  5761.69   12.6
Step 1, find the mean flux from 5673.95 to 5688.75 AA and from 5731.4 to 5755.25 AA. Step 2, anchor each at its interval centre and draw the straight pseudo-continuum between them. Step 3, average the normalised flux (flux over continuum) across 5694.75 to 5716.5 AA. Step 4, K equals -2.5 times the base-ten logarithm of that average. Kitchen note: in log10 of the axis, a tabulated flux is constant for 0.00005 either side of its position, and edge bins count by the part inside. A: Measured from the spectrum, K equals 0.02 mag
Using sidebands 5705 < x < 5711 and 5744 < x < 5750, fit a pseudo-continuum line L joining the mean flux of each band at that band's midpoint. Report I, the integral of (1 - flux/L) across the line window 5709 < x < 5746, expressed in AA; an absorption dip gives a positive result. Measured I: 1.5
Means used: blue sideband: 12.4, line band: 12.2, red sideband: 13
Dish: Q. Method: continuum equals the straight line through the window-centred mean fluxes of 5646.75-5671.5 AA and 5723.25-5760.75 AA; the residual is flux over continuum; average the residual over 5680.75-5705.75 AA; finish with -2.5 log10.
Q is 0.00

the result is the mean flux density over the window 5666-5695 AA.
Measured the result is 12.1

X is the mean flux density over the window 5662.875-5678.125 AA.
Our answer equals 11.9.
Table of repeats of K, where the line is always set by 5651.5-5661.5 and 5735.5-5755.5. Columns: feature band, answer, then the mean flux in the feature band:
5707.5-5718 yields 0.03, 11.8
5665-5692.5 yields -0.01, 12.1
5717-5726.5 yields -0.04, 12.7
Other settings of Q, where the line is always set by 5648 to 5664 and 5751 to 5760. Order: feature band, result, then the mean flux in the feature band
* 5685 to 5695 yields 0.001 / 12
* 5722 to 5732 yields -0.047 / 12.6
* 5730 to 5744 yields 0.002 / 12.1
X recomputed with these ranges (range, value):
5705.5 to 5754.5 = 12.3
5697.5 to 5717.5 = 12.1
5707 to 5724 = 12.1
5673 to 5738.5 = 12.2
